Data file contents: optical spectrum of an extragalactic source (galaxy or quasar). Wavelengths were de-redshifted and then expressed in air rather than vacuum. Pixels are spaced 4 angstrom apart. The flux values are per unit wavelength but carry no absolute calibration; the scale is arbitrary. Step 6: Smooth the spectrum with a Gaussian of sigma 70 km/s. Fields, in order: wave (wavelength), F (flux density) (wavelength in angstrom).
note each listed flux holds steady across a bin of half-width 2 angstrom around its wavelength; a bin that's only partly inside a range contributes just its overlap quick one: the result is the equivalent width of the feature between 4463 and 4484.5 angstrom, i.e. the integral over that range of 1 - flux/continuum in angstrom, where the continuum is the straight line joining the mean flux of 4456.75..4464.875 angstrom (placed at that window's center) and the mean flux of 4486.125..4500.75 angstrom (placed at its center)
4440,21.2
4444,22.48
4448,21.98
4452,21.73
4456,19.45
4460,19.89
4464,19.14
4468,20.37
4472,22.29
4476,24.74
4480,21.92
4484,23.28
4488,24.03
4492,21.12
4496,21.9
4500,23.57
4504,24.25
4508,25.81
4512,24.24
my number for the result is -1.3 angstrom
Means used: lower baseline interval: 19.6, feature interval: 22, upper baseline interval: 22.6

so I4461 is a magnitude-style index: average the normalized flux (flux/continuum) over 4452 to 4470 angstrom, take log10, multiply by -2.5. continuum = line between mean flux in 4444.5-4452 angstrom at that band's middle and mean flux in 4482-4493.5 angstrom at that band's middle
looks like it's 0.12 mag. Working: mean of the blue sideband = 22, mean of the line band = 19.9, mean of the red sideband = 22.9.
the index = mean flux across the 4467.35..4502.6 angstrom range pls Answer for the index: 22.7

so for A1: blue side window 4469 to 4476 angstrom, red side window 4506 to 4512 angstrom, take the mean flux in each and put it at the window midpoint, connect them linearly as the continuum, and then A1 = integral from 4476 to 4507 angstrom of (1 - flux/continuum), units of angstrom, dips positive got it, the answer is 1.2 angstrom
